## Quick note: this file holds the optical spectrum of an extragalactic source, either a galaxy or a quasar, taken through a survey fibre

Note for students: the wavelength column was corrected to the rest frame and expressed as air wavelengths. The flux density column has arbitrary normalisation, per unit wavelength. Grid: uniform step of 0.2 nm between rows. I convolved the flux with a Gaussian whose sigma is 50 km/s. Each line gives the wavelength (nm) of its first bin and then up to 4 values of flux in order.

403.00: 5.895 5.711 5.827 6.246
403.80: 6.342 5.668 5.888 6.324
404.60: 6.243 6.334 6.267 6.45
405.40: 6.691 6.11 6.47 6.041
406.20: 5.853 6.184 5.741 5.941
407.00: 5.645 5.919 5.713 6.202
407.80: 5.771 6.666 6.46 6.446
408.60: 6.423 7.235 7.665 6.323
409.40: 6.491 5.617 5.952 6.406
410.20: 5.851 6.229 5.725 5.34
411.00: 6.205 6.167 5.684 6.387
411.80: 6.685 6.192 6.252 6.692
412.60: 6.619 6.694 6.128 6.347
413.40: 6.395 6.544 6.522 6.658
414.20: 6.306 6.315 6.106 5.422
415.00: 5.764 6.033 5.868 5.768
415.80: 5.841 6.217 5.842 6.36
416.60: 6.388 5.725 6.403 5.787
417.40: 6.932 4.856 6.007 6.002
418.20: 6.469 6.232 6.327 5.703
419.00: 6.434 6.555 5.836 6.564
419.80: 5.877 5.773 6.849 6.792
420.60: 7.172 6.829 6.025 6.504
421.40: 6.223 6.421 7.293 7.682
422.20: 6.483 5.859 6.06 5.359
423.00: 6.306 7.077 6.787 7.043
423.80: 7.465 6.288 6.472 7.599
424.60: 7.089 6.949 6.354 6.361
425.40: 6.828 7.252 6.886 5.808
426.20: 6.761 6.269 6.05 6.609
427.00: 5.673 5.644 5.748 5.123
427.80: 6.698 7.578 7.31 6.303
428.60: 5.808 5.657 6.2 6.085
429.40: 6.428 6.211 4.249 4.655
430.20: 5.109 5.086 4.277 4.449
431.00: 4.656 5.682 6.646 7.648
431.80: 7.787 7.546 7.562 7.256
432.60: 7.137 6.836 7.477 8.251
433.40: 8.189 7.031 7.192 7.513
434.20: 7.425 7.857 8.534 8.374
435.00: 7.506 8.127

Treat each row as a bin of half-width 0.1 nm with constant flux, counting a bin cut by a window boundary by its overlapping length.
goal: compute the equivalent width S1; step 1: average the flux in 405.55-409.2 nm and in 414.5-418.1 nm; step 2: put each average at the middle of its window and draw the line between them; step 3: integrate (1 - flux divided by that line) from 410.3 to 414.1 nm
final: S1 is -0.12 nm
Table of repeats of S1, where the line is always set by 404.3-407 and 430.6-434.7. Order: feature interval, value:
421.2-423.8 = 0.06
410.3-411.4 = 0.08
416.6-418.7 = 0.16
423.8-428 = 0.22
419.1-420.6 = 0.06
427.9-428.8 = 0.04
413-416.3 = 0.18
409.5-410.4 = 0.05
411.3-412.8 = 0.00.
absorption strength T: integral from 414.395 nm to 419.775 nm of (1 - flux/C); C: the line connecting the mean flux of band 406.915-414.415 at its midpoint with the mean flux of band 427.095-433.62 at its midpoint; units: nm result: 0.20 nm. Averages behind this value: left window 6.29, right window 6.3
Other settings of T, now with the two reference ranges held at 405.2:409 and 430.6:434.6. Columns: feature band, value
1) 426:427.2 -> 0.12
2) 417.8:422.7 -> 0.18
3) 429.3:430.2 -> 0.21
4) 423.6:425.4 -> -0.02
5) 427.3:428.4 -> 0.07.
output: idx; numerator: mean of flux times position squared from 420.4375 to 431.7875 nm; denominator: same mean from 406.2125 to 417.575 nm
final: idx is 1.1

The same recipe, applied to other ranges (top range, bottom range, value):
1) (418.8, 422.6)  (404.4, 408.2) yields 1.13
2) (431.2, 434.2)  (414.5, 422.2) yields 1.26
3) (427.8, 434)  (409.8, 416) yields 1.14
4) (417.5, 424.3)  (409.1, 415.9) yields 1.08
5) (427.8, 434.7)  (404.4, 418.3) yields 1.17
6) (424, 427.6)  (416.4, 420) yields 1.09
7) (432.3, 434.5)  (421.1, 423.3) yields 1.22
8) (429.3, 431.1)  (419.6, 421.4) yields 0.81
